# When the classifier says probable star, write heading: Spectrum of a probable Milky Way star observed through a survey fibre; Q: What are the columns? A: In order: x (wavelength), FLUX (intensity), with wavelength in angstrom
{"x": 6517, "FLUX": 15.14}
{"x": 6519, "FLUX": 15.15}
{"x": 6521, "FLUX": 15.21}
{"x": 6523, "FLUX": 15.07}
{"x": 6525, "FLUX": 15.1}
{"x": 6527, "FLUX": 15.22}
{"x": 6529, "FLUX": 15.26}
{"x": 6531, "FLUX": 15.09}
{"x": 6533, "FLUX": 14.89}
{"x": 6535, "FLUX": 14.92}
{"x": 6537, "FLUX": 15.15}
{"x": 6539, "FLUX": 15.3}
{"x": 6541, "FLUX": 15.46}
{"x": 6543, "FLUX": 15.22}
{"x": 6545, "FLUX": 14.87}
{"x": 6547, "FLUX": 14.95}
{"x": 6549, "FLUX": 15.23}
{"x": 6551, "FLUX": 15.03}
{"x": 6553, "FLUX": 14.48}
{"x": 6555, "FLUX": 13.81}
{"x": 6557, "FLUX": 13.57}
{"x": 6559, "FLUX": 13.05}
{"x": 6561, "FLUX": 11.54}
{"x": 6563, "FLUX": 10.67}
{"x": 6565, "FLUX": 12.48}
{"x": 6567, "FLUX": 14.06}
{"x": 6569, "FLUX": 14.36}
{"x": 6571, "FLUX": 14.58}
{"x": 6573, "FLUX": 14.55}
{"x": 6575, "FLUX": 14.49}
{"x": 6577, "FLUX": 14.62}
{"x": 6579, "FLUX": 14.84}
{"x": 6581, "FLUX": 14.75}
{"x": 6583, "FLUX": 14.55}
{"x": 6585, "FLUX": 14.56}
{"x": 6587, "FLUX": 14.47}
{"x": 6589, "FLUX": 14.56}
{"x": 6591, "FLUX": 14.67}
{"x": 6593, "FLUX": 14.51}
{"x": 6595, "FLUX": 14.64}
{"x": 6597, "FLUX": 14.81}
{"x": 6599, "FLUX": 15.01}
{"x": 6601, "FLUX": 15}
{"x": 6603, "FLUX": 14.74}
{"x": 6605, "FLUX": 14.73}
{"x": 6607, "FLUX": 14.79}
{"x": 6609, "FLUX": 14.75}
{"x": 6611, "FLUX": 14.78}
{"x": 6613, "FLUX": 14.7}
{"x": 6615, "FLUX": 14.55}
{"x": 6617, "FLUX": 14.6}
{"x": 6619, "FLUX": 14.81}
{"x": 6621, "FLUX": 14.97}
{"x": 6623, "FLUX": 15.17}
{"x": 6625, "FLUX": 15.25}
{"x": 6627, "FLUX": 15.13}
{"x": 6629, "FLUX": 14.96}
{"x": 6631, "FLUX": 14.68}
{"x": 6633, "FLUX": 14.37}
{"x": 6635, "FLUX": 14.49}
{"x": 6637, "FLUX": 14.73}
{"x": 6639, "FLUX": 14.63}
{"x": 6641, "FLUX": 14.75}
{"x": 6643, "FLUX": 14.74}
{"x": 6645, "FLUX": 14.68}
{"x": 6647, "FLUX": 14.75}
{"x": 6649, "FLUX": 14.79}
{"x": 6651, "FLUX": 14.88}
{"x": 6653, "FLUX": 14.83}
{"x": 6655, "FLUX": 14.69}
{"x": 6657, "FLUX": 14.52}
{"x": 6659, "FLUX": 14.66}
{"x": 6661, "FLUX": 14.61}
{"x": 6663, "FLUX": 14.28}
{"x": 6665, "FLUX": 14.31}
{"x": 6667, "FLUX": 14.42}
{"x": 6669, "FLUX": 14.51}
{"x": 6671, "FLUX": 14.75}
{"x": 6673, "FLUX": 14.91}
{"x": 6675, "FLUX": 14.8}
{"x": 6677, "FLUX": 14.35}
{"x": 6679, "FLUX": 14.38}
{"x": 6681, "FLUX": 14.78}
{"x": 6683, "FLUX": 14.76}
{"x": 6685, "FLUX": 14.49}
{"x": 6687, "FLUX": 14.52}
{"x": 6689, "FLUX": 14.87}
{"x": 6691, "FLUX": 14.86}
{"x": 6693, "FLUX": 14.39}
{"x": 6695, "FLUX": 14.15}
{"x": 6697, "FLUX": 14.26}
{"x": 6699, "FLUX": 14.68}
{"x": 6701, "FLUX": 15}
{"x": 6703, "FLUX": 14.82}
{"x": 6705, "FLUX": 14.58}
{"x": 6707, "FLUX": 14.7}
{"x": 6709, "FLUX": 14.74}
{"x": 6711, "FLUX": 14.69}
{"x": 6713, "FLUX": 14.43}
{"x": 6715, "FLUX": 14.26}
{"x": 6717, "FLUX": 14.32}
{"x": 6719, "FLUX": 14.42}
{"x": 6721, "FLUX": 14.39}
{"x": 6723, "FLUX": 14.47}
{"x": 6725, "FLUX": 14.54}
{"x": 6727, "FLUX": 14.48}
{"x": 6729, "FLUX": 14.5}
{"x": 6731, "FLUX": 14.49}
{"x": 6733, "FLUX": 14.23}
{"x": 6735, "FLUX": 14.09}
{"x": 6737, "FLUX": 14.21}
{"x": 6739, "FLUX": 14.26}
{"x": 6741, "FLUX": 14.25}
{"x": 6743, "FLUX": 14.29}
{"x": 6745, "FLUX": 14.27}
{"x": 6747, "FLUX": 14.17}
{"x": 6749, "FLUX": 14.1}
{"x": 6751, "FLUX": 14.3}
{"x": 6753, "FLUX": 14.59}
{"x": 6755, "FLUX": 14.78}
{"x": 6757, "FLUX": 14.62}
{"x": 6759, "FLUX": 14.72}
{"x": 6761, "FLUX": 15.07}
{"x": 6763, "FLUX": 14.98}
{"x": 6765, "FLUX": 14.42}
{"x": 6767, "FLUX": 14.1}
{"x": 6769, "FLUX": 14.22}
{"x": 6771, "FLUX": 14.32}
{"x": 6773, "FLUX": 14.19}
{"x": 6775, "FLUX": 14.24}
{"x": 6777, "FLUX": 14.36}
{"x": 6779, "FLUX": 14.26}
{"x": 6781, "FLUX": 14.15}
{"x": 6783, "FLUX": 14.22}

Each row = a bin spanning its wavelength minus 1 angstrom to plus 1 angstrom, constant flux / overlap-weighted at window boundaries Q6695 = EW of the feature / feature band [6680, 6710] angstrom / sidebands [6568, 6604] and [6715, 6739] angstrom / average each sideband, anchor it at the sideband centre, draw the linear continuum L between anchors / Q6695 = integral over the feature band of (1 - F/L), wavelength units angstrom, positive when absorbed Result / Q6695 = -0.4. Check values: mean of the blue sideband 14.7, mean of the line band 14.6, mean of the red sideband 14.4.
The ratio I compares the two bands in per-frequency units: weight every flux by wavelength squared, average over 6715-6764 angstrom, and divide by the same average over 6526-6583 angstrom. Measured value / 1.1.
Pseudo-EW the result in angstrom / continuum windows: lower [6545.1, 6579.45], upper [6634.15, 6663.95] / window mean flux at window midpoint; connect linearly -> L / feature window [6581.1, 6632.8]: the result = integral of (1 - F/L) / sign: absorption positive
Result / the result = -1.7 angstrom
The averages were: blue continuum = 13.9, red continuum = 14.7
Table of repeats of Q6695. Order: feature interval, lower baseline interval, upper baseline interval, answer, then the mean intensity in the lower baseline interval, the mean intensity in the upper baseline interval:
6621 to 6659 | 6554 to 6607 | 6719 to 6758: -1.5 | 14.2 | 14.4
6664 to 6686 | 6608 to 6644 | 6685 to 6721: 0.1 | 14.8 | 14.6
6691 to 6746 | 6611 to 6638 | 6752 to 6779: 0.6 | 14.8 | 14.5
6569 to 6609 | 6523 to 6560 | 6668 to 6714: 0.2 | 14.8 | 14.6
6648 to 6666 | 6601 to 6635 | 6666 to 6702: 0.1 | 14.8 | 14.6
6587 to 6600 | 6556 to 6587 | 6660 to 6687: -0.7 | 13.8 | 14.6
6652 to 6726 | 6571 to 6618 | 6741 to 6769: -0.1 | 14.7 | 14.5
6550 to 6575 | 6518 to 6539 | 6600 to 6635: 2.4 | 15.1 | 14.8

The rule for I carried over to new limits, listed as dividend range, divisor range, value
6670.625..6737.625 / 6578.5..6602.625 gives 1.02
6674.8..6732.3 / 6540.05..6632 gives 1.04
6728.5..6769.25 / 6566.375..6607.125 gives 1.03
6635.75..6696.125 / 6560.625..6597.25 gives 1.06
